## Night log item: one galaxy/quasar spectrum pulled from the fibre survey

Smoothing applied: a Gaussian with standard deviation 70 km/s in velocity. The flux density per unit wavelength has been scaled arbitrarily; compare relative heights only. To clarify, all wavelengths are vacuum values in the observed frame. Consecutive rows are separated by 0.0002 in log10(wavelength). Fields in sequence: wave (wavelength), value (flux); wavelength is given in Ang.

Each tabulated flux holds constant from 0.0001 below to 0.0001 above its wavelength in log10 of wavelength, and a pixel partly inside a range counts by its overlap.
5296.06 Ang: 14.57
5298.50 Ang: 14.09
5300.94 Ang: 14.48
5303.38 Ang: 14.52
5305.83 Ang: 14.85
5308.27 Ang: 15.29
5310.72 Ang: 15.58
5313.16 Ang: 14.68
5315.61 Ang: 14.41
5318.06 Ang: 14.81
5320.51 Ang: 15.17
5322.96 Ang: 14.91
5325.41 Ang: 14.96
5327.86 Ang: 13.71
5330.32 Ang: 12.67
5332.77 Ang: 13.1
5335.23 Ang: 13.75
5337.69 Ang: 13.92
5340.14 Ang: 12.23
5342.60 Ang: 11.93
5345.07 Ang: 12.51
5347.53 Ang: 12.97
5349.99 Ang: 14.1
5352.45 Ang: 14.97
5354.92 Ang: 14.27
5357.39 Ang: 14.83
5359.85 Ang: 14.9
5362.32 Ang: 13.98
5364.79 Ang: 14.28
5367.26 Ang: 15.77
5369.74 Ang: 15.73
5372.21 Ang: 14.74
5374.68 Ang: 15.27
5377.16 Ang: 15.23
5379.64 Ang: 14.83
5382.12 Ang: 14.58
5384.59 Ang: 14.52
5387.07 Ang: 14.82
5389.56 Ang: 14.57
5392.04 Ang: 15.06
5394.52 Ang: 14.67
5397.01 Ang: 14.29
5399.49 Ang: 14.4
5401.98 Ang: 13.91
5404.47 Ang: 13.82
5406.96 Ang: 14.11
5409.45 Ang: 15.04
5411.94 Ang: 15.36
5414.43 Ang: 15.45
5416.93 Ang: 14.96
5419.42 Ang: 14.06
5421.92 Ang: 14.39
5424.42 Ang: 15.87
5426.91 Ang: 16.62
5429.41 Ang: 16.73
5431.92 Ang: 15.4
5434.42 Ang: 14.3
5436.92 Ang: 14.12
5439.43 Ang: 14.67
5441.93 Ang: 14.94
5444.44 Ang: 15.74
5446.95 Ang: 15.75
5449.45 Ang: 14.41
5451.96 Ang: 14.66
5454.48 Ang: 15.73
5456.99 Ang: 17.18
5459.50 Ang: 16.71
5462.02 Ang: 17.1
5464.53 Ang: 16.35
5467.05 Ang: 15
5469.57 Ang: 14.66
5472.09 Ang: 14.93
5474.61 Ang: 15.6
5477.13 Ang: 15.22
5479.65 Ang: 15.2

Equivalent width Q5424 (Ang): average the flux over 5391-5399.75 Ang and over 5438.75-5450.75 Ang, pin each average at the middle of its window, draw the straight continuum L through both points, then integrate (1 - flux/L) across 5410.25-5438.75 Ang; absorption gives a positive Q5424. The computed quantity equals -0.5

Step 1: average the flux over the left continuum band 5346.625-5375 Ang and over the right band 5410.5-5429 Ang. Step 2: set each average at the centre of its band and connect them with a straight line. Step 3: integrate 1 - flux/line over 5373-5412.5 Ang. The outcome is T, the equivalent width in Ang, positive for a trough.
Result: 0.96 Ang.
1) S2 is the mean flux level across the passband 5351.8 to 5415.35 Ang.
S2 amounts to 14.7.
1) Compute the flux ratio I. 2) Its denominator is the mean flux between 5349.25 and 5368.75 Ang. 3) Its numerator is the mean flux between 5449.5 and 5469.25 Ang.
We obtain 1.1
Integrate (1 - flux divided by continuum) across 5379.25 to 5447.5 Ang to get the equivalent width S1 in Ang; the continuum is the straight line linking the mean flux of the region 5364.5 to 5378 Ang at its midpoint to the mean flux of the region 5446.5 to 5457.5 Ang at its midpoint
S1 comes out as 2.0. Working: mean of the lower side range 15.2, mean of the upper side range 15.4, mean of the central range 14.9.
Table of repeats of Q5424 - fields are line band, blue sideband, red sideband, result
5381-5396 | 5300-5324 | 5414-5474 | 0.5 Ang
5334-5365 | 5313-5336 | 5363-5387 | 1.8 Ang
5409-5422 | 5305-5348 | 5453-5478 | 0.2 Ang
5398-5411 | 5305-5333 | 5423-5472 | 0.8 Ang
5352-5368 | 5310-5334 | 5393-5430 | -0.1 Ang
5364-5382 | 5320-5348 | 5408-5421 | -1.2 Ang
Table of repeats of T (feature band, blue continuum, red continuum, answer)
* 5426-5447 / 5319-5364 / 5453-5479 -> 0.0 Ang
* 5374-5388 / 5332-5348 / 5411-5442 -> -0.9 Ang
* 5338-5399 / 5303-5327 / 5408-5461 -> 3.0 Ang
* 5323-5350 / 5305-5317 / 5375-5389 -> 2.9 Ang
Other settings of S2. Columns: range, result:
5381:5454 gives 14.9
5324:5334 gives 13.6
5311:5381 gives 14.3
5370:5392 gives 14.9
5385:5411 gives 14.5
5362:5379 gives 15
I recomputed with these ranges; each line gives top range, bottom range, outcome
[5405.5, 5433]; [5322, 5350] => 1.14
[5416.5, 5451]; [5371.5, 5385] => 1.02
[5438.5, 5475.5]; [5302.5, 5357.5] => 1.11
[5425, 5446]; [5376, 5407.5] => 1.06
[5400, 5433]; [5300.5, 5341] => 1.05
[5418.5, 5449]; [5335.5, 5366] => 1.11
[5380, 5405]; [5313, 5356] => 1.05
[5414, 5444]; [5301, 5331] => 1.03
